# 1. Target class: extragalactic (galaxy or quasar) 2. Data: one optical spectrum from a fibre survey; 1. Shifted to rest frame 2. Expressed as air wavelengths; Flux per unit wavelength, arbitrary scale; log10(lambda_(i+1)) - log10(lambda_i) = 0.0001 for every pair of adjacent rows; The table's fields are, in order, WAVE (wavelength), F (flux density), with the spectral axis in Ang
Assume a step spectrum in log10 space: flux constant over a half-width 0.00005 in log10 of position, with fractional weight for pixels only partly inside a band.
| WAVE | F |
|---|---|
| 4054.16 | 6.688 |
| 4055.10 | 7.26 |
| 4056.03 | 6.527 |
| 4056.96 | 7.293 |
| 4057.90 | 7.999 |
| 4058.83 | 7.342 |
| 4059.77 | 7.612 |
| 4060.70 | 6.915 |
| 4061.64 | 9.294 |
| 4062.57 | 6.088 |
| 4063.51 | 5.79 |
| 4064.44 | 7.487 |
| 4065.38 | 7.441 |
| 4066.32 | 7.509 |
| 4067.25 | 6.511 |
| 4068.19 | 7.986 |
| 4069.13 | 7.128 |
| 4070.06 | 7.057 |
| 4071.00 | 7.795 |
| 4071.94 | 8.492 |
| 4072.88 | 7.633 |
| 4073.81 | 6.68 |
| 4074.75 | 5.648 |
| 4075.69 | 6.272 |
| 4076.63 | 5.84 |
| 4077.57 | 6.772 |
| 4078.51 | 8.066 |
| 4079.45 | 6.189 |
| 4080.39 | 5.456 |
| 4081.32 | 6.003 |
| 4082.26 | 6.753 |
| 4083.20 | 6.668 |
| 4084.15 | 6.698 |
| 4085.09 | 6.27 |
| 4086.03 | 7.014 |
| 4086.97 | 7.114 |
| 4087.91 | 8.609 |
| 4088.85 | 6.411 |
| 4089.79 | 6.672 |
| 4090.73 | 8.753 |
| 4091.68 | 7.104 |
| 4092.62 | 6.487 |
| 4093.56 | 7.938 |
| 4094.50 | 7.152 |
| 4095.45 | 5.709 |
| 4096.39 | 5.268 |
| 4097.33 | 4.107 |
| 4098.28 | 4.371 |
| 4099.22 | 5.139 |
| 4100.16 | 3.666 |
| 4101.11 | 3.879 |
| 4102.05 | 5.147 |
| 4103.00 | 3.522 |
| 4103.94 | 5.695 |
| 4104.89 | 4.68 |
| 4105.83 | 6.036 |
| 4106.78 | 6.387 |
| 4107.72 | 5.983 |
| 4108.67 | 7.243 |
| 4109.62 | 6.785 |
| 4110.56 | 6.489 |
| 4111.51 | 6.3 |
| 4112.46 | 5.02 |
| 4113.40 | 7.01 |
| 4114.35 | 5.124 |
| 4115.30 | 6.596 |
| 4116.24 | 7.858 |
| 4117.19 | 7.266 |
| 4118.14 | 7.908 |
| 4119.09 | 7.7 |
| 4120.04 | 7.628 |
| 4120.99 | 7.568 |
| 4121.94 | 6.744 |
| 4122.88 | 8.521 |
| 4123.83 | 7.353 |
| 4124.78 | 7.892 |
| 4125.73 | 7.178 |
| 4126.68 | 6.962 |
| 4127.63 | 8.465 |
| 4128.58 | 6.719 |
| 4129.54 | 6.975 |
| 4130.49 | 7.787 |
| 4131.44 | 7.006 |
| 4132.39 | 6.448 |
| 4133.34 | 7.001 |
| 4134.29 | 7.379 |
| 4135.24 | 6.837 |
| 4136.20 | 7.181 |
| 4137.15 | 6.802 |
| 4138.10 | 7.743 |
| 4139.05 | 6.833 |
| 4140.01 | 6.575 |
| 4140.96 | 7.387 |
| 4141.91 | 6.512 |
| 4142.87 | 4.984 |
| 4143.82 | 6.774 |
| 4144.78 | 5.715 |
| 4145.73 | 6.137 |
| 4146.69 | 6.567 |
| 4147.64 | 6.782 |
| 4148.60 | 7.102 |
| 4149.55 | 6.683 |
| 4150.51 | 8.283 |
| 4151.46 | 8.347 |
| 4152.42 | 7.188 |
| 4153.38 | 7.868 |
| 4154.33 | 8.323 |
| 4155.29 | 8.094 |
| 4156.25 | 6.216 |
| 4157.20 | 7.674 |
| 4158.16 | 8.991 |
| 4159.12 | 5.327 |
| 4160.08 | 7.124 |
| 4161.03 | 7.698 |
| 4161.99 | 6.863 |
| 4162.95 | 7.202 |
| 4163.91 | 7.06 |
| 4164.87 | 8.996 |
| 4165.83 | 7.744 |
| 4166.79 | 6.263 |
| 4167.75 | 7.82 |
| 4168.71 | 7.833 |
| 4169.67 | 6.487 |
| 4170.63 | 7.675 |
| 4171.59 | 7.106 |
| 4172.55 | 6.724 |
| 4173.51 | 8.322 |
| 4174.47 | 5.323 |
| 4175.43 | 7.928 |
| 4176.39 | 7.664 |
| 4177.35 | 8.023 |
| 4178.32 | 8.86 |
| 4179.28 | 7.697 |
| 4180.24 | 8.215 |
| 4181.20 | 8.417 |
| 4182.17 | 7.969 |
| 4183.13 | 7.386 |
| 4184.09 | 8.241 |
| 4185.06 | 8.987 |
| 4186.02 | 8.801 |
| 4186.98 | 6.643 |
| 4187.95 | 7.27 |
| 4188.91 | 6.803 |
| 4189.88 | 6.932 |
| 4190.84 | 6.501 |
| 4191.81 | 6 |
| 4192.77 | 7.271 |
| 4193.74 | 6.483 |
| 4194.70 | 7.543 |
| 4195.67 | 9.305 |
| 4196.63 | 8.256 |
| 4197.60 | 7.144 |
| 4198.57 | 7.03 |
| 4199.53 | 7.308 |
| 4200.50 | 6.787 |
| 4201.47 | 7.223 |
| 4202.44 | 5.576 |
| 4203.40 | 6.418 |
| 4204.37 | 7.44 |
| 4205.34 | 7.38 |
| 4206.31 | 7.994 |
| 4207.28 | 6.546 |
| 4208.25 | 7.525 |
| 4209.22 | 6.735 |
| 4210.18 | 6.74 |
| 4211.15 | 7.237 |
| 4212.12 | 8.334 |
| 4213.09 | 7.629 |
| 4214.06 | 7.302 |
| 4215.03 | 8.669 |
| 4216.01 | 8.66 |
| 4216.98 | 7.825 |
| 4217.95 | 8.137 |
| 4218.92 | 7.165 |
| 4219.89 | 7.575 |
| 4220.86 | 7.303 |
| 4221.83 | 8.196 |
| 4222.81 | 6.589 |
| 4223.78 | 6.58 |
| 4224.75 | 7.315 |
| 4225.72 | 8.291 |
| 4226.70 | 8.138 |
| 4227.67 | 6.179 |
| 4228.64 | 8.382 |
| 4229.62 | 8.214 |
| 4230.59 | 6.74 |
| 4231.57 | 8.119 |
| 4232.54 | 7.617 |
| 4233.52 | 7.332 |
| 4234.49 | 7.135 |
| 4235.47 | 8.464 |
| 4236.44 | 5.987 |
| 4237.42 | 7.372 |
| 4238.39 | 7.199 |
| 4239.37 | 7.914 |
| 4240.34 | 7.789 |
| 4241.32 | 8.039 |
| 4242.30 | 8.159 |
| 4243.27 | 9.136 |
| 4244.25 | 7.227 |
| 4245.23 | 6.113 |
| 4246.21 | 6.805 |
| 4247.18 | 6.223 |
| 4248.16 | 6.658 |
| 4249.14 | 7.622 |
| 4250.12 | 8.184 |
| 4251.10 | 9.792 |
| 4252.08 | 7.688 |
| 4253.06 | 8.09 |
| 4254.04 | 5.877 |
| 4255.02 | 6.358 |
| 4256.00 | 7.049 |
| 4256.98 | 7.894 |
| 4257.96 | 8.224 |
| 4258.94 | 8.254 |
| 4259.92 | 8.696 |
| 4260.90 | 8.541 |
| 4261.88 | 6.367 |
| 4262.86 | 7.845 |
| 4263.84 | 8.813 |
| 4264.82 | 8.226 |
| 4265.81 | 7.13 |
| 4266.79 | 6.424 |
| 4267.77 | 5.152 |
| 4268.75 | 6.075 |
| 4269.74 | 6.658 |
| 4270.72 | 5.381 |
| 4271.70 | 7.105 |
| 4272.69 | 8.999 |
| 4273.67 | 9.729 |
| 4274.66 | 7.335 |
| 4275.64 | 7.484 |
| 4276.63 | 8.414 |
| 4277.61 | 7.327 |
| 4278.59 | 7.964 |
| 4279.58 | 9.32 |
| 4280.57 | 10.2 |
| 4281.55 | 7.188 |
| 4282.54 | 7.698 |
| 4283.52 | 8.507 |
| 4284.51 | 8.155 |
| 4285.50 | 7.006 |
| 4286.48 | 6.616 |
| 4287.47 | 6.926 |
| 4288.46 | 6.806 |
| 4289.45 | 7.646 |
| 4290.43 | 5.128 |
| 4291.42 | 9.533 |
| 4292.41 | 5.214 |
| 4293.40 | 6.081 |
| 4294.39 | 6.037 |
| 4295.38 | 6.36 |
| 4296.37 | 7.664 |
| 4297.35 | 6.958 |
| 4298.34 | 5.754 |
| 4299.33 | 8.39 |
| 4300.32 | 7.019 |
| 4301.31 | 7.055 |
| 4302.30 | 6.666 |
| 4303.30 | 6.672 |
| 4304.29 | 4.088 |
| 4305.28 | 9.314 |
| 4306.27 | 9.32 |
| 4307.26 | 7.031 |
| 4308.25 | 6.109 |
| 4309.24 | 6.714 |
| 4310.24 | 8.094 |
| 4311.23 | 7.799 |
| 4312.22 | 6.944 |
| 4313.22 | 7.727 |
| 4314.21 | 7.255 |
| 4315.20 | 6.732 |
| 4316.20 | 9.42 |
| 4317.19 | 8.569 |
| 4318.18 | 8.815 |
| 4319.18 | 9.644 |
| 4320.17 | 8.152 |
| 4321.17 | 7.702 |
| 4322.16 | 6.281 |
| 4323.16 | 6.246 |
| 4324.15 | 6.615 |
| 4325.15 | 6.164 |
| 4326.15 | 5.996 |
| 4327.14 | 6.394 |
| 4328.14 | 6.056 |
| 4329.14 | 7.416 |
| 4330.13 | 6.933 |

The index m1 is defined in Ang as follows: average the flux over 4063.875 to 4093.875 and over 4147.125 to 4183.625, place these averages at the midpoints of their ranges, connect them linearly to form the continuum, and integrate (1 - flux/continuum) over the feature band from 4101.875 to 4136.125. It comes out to 2.2 Ang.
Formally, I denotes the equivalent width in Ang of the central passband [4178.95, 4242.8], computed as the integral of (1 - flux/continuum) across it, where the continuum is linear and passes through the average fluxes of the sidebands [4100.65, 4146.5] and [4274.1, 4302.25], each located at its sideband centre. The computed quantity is -4.2 Ang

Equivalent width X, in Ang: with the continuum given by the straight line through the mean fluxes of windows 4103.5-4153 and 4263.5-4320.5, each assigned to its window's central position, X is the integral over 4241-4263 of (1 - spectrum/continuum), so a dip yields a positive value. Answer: -0.9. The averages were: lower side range 6.89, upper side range 7.42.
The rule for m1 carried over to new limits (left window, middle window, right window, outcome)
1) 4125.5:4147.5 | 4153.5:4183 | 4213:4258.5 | -1.8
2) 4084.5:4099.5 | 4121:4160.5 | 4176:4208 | -0.9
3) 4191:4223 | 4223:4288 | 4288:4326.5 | -2.6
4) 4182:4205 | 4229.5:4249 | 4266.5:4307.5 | -0.3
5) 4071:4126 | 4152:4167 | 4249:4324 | -1.4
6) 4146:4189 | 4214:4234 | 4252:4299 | -0.5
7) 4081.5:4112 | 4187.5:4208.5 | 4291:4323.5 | -1.3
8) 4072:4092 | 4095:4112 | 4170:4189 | 4.0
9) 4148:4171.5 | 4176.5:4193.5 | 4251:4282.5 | -0.3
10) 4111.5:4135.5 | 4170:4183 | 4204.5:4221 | -0.5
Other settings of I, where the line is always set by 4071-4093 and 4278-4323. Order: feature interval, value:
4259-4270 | 0.0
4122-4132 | -0.7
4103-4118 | 1.5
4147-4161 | -0.7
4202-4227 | -0.8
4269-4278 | -0.3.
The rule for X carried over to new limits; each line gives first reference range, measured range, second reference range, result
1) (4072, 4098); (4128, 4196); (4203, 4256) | -1.8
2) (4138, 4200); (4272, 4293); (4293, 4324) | -1.3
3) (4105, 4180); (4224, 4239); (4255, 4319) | -0.3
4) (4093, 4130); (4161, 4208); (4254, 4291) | -3.6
